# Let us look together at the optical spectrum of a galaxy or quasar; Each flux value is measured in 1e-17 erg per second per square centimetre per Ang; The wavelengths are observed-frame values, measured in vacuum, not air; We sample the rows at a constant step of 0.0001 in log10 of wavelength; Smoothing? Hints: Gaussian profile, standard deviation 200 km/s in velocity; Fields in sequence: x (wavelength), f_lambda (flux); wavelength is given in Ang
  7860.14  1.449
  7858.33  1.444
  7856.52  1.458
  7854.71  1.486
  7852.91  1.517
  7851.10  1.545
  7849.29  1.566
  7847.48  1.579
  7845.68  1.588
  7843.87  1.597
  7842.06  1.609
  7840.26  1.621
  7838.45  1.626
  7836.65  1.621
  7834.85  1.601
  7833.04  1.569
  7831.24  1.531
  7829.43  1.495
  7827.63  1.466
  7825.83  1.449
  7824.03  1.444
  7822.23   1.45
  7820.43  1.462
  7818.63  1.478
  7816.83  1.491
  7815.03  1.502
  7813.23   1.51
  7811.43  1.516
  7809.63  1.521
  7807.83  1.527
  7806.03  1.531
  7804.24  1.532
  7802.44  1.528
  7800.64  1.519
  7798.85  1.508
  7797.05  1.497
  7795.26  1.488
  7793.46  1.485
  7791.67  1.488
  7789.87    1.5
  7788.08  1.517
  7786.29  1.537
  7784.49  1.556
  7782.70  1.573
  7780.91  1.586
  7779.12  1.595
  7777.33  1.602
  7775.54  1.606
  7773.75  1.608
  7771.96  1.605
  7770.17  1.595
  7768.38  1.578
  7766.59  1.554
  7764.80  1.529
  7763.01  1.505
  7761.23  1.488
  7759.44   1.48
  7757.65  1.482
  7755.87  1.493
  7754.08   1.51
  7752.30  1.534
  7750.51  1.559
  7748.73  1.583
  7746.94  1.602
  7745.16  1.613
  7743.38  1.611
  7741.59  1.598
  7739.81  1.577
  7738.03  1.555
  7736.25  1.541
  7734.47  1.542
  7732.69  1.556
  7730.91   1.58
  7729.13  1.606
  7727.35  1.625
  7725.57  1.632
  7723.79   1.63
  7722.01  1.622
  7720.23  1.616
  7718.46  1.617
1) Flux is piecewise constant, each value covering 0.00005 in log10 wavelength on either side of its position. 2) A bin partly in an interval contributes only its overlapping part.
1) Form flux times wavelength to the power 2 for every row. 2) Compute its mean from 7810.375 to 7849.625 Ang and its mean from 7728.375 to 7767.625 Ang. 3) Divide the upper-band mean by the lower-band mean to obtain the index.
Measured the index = 1.01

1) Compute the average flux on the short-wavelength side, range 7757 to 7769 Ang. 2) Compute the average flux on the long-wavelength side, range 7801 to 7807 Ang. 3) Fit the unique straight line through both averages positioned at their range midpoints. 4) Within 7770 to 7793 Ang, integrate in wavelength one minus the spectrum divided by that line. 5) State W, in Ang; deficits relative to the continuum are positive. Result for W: -0.7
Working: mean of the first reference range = 1.52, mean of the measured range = 1.56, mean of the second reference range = 1.53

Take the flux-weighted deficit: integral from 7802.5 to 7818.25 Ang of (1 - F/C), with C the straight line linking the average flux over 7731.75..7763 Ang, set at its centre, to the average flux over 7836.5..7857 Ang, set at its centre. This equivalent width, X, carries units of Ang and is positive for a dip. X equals 0.5 Ang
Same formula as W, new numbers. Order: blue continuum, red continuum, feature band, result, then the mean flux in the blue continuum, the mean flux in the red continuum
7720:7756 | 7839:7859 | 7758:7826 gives 1.8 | 1.58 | 1.55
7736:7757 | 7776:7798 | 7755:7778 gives 0.0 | 1.56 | 1.54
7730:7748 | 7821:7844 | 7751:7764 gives 0.6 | 1.58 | 1.54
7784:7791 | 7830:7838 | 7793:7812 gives 0.3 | 1.52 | 1.58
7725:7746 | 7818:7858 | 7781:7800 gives 0.5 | 1.59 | 1.53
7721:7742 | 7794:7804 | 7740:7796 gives -0.2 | 1.59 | 1.51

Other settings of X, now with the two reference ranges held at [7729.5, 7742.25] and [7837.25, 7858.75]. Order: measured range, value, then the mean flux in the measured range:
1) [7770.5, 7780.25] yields -0.2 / 1.6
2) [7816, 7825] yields 0.5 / 1.47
